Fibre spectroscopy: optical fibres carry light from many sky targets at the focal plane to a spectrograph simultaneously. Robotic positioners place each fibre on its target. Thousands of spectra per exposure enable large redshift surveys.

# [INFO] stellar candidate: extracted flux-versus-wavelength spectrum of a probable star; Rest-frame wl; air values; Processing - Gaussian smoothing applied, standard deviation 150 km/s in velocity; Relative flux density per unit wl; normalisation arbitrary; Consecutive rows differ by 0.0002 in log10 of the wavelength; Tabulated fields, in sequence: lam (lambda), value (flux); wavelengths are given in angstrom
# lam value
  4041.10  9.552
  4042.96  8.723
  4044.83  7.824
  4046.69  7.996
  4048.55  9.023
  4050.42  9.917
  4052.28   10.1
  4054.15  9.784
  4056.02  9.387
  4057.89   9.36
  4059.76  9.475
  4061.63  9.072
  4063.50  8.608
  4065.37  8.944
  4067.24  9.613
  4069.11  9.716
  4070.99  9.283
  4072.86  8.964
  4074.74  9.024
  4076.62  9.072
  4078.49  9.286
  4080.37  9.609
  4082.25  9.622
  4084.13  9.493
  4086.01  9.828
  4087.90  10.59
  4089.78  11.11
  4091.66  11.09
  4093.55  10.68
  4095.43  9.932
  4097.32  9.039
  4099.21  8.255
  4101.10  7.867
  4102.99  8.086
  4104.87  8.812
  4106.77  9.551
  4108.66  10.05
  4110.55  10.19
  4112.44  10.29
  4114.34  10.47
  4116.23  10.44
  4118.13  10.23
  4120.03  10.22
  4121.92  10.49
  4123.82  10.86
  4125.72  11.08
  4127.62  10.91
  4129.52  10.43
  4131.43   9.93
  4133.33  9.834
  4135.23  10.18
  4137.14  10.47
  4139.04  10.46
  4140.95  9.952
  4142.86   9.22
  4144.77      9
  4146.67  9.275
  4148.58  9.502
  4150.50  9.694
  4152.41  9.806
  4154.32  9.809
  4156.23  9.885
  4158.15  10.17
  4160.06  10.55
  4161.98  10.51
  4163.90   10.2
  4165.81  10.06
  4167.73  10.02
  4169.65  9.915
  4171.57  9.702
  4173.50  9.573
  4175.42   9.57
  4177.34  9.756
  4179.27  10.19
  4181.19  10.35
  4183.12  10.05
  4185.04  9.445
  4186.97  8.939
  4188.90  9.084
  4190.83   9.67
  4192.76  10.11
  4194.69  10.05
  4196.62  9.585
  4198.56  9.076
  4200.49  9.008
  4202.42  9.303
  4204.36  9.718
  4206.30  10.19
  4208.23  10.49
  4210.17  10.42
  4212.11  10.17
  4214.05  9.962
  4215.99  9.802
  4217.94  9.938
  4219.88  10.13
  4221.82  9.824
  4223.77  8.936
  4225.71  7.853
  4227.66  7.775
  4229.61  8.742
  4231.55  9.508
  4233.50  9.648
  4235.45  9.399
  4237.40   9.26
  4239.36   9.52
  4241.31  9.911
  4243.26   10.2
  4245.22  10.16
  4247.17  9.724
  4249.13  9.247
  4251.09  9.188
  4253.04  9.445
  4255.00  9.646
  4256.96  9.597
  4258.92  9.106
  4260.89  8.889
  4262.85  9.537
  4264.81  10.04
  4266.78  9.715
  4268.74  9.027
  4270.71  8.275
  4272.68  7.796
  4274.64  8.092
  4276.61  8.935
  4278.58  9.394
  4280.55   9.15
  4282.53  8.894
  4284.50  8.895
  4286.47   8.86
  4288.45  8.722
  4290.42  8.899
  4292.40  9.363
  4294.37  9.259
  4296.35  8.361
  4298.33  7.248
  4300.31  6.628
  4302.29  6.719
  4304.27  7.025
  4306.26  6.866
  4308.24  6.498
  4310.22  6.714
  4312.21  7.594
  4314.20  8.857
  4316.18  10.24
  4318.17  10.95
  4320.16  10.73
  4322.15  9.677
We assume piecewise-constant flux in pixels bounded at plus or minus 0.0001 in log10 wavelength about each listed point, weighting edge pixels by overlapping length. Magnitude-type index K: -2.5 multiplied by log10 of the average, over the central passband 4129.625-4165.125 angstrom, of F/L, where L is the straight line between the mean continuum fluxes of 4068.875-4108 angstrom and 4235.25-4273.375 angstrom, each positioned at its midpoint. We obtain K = -0.05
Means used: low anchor 9.47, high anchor 9.39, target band 9.93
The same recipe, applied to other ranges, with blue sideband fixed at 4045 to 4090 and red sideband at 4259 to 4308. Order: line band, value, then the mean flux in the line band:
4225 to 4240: -0.03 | 8.97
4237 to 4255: -0.12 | 9.64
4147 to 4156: -0.07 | 9.69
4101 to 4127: -0.09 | 9.99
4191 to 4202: -0.08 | 9.56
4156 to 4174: -0.12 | 10.1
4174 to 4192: -0.09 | 9.68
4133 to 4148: -0.08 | 9.79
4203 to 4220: -0.15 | 10.1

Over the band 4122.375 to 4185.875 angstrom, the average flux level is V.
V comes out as 10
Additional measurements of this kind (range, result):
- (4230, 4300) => 9.14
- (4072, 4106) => 9.46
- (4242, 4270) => 9.53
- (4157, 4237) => 9.69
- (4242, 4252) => 9.71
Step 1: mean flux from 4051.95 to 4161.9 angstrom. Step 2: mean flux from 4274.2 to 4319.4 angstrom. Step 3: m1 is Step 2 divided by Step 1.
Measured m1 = 0.86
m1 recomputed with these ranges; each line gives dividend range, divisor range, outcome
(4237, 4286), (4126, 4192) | 0.94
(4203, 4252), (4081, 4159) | 0.97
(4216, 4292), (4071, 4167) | 0.93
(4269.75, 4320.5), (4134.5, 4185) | 0.85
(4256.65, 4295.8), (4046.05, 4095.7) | 0.94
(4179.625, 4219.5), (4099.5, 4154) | 0.99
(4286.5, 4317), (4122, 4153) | 0.79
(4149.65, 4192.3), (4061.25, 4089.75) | 1.04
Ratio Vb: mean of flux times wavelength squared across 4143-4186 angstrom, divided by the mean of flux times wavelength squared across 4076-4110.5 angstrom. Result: 1.1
